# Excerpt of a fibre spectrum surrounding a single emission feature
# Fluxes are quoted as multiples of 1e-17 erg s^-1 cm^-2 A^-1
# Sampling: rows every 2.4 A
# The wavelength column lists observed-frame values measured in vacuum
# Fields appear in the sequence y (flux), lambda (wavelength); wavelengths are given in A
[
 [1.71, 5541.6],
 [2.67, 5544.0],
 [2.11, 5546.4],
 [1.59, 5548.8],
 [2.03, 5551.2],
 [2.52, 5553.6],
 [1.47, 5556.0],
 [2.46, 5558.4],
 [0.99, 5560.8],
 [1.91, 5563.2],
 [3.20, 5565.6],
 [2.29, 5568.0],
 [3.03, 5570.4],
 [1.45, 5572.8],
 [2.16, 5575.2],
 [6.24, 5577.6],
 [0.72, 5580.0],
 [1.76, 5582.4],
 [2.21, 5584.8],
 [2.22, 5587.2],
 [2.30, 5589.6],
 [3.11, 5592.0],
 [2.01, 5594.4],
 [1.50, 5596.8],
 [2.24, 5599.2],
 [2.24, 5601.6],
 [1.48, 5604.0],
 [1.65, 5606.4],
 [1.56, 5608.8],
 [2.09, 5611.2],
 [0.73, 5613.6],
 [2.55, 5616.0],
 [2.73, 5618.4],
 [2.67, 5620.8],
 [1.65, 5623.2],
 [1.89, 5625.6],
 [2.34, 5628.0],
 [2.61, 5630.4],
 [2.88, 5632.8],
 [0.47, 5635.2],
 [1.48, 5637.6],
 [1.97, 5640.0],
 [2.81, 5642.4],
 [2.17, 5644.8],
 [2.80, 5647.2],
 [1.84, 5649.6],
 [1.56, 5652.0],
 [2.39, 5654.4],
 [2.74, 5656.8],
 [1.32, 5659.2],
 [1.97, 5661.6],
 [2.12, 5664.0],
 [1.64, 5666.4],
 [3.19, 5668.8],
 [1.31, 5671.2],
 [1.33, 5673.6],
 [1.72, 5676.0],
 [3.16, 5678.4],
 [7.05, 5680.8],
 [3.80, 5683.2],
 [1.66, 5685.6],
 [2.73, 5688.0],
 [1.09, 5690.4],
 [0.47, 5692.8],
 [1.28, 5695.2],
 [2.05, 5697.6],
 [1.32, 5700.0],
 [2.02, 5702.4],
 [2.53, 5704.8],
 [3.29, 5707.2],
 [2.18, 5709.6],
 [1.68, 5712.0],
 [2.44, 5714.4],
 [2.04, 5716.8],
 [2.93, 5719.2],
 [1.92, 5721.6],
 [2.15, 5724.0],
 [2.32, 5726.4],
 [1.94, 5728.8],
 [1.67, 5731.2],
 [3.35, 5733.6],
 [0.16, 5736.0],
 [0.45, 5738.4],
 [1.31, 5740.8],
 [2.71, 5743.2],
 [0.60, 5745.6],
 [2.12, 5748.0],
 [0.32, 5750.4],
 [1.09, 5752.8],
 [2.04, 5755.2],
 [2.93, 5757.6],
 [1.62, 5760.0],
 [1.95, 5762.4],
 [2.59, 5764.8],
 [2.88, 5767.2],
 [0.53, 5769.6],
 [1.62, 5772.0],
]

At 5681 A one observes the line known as H-beta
